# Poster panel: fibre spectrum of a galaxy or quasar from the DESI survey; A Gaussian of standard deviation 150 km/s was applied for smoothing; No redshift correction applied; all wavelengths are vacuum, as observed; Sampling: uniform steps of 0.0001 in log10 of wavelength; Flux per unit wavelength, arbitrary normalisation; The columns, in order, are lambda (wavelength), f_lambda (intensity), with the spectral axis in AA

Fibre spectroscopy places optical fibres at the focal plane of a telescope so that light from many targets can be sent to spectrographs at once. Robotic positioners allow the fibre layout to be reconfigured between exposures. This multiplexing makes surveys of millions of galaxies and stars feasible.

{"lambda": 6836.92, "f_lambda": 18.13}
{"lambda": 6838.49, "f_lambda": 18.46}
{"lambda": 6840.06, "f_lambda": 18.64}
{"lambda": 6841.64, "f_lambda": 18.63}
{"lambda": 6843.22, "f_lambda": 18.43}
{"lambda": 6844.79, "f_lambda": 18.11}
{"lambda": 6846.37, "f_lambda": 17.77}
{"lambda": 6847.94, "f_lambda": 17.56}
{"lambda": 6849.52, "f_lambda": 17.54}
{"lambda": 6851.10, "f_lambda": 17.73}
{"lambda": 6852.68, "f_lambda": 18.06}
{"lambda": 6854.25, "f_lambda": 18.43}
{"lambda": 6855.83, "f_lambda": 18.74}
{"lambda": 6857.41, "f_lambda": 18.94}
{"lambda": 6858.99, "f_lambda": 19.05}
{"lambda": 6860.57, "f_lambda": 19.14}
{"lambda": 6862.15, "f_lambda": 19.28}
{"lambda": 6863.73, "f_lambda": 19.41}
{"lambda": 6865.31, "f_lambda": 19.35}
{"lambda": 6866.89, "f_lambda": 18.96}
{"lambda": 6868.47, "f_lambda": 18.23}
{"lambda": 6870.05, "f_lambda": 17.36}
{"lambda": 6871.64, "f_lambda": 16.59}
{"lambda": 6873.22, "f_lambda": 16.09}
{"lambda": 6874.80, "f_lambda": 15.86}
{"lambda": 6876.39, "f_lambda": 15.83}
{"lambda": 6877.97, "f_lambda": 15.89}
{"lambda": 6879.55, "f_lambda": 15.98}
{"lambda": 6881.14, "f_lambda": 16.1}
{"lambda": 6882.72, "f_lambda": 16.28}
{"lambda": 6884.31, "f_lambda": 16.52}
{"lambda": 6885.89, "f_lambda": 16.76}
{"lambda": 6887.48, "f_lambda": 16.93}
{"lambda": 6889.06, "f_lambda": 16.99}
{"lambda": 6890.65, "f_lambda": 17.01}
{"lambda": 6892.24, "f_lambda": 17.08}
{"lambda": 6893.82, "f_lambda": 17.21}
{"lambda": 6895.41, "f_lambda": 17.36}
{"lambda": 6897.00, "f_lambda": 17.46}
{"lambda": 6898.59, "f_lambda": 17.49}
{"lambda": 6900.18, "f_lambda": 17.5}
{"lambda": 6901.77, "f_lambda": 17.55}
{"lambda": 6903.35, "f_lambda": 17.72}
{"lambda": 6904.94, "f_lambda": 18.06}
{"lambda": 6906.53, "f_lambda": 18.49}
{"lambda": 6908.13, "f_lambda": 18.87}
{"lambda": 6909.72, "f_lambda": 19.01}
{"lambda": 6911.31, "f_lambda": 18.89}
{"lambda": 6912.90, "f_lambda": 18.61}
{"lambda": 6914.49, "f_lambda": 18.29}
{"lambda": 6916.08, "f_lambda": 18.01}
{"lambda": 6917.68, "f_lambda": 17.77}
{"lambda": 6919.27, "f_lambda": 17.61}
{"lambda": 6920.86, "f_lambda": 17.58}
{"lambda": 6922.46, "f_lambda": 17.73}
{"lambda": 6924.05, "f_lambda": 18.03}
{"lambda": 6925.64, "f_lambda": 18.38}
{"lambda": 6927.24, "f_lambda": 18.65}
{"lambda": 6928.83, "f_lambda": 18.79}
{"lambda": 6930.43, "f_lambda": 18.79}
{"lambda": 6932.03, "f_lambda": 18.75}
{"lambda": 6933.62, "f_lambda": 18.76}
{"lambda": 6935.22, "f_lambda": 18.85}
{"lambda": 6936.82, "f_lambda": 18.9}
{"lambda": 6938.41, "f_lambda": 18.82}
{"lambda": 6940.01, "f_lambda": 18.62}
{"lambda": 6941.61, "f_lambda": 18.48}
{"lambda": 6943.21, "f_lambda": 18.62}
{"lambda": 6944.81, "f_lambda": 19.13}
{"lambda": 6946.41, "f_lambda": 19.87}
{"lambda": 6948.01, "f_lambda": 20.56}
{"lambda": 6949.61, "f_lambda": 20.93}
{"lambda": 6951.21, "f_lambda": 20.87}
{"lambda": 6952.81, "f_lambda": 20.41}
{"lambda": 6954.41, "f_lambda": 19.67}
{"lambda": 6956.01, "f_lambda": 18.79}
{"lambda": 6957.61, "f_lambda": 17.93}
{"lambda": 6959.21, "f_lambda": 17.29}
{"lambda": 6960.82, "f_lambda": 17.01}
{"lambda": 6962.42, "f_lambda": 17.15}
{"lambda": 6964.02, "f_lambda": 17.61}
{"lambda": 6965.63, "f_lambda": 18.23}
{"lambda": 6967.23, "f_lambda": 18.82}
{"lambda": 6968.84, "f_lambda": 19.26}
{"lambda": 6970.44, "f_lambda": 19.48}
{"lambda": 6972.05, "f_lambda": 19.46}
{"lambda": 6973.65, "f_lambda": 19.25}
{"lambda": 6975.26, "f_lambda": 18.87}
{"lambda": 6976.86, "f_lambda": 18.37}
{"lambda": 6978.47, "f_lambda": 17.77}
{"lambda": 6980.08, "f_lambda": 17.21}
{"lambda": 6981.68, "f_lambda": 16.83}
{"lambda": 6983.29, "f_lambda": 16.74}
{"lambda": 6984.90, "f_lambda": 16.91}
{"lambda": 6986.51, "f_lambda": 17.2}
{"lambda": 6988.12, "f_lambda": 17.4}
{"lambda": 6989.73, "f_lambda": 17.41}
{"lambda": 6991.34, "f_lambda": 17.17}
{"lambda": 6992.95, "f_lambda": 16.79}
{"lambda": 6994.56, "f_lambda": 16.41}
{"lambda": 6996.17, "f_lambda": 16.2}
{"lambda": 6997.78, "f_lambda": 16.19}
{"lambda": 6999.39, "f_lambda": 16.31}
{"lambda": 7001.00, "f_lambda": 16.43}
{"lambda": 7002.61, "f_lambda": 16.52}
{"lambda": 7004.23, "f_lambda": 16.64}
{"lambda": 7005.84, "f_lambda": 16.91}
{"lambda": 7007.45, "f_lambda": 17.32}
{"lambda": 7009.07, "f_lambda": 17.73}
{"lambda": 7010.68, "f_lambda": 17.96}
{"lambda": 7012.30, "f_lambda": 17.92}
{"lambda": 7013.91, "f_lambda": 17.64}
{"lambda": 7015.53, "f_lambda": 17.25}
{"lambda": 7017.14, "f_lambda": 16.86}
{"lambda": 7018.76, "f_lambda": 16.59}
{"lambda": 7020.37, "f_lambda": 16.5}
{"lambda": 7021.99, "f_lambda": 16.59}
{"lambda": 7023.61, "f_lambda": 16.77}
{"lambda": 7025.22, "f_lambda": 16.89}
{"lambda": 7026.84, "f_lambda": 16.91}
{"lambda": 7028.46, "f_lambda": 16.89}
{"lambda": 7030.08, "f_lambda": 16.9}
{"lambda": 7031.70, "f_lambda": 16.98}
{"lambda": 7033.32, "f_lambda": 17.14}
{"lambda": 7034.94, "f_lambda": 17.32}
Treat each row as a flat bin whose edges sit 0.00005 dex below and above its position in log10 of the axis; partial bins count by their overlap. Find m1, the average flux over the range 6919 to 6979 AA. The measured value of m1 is 18.8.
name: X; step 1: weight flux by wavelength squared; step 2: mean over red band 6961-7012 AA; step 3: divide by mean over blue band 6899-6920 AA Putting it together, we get 1.0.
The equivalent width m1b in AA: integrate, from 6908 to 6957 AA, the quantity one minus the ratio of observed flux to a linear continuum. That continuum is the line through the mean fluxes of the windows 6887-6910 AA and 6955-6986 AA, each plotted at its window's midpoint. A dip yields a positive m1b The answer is -2.9 AA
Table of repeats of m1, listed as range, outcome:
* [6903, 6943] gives 18.4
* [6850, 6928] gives 17.7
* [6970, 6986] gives 18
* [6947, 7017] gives 17.9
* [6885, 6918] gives 17.8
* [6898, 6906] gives 17.7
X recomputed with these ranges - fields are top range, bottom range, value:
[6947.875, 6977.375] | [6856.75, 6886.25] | 1.11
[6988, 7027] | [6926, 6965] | 0.91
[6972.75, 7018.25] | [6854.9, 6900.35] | 1.02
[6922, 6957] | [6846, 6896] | 1.11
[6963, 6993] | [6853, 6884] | 1.05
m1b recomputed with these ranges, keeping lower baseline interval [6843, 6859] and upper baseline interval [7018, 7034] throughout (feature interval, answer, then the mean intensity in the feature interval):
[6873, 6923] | 1.3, 17.3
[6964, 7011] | -1.1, 17.5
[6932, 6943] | -0.8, 18.7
